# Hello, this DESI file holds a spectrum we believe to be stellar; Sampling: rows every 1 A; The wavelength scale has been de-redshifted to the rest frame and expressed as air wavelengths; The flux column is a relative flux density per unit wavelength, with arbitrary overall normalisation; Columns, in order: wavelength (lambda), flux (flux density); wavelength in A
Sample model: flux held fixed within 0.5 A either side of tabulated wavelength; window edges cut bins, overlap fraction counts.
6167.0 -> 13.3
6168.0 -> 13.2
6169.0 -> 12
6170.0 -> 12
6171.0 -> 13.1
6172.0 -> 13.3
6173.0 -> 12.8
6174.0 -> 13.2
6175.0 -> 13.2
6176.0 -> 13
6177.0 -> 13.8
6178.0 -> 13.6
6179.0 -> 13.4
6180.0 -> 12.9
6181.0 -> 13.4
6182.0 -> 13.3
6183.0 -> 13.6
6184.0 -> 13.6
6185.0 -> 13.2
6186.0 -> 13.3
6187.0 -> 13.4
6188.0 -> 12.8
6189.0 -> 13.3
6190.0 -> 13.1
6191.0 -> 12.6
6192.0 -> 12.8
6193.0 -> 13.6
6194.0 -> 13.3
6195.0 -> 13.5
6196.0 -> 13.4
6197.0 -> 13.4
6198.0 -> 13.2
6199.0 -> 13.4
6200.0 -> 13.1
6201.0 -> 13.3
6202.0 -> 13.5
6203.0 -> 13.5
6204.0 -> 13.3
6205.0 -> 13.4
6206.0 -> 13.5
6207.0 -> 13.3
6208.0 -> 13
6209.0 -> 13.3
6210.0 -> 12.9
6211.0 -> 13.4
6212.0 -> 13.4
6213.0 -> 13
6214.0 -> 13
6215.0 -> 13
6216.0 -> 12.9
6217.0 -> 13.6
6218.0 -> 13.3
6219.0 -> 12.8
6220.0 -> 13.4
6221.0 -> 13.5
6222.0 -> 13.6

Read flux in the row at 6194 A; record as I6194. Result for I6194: 13.3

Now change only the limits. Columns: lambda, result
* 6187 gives 13.4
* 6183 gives 13.6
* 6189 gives 13.3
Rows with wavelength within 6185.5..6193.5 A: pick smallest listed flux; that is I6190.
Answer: 12.6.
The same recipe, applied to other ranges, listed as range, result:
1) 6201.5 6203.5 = 13.5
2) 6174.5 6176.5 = 13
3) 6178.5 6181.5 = 12.9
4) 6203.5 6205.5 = 13.3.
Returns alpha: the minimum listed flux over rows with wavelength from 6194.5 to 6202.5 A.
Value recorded 13.1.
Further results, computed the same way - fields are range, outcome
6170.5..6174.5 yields 12.8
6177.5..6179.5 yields 13.4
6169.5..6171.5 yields 12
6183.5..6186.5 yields 13.2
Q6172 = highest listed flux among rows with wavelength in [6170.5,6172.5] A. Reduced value 13.3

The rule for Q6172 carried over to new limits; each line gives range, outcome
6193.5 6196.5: 13.5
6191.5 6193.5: 13.6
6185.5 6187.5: 13.4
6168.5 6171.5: 13.1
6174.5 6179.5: 13.8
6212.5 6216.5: 13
